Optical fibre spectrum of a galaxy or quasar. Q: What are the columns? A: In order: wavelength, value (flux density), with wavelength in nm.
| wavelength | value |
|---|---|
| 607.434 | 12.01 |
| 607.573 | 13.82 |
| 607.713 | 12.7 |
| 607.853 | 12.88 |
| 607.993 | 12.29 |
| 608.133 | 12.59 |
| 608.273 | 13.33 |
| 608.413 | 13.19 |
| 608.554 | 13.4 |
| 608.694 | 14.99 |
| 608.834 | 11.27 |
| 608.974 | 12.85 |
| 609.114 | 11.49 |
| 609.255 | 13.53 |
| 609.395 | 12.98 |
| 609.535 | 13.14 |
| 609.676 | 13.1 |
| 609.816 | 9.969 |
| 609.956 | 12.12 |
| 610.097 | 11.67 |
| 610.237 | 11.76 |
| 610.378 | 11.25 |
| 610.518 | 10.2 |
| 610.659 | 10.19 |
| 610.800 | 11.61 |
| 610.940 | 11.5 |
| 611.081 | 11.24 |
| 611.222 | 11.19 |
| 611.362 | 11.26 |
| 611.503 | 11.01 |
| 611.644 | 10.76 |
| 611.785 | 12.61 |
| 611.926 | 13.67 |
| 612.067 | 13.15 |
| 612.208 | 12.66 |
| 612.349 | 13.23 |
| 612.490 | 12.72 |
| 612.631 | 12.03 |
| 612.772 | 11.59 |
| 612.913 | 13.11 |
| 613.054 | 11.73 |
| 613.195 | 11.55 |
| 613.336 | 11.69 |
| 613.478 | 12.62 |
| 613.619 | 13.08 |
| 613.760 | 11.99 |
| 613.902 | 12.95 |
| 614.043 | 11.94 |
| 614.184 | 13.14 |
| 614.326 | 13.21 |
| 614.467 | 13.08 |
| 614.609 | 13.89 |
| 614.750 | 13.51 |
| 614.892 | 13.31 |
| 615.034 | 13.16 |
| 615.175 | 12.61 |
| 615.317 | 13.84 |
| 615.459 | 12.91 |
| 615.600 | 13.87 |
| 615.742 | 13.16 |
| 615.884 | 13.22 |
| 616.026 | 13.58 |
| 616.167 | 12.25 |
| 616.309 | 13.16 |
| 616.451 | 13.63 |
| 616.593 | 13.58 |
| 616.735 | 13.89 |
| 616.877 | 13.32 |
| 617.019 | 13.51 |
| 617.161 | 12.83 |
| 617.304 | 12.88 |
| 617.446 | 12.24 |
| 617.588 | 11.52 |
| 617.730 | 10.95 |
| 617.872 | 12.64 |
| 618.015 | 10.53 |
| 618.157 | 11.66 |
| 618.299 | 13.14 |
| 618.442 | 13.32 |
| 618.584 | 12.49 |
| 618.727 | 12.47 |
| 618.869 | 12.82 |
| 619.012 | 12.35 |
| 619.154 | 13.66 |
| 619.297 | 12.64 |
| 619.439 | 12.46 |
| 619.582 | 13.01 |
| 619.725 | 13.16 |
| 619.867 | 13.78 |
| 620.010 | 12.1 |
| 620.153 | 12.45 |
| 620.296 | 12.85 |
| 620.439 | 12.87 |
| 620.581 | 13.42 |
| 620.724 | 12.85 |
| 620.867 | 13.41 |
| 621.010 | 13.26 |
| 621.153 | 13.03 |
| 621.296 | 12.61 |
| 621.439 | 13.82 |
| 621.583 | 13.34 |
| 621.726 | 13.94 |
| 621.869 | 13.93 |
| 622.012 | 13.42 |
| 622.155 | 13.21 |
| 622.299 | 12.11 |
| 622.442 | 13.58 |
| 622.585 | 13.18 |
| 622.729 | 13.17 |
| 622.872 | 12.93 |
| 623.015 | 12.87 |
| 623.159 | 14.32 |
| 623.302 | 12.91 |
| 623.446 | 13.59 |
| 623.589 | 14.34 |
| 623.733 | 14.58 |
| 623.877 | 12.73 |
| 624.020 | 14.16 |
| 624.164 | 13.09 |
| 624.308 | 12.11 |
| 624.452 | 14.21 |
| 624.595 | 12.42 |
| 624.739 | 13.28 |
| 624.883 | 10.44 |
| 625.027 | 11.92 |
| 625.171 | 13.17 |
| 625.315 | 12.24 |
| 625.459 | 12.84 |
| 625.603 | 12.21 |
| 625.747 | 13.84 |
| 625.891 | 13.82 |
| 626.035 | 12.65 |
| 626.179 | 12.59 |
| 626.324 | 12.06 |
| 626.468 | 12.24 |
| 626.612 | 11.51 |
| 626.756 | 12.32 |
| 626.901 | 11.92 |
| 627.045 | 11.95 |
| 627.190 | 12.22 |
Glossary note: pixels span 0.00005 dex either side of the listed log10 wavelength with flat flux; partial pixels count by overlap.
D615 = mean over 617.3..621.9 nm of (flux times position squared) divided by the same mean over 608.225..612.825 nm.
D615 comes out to 1.1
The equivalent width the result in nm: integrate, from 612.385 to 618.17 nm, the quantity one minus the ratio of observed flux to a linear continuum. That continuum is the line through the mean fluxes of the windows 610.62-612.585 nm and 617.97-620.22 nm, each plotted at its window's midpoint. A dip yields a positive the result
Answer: -0.22 nm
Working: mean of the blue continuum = 11.9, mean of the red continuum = 12.7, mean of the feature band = 12.7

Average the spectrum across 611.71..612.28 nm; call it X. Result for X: 13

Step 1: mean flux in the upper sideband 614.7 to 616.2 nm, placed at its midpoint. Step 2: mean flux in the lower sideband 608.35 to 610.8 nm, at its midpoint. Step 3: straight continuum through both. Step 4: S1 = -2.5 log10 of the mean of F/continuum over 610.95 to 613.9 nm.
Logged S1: 0.047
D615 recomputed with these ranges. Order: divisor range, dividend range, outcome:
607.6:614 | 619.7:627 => 1.11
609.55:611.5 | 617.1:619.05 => 1.11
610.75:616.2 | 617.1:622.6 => 1.04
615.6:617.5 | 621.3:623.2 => 1.03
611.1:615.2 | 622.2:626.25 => 1.08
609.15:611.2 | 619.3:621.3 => 1.14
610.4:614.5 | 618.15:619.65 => 1.08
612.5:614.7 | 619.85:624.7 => 1.09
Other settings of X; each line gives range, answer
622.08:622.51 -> 13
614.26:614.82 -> 13.4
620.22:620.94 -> 13.1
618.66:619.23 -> 12.8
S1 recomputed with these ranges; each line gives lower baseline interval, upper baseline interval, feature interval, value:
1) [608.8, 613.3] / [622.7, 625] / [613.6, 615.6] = -0.067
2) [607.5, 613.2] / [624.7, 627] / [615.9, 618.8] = -0.032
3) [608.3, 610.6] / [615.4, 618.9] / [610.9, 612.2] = 0.052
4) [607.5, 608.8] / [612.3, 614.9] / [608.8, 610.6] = 0.094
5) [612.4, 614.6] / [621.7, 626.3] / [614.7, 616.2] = -0.055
